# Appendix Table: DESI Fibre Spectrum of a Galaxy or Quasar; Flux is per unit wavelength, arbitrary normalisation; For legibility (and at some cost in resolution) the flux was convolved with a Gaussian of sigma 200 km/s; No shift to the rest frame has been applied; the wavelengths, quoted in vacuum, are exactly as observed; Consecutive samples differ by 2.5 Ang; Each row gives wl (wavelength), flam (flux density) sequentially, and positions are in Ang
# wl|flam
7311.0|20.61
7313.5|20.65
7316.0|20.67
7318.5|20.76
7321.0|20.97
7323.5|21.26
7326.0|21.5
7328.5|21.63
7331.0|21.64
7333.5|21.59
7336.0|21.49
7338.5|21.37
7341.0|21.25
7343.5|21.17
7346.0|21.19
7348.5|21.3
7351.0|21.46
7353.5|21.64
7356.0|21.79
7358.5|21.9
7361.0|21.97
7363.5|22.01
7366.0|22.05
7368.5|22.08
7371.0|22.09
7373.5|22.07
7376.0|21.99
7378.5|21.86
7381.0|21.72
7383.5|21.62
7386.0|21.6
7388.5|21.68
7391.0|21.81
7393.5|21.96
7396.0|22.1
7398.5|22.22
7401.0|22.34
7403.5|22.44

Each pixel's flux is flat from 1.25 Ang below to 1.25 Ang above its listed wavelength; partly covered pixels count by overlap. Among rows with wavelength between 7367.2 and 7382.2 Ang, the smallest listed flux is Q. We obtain 21.72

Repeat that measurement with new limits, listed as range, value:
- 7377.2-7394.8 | 21.6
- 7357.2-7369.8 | 21.9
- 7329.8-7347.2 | 21.17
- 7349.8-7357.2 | 21.46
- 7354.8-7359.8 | 21.79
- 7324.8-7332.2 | 21.5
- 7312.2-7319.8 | 20.65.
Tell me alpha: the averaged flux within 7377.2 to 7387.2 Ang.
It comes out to 21.7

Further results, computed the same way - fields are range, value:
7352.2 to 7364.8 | 21.9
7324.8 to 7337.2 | 21.6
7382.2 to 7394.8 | 21.7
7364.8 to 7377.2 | 22.1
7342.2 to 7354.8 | 21.4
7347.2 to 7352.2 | 21.4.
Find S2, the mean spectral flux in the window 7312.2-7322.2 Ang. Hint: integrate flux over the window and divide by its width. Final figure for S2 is 20.8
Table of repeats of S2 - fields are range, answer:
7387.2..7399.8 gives 22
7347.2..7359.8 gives 21.6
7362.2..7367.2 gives 22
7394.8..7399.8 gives 22.2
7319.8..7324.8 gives 21.1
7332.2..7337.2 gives 21.5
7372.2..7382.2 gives 21.9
